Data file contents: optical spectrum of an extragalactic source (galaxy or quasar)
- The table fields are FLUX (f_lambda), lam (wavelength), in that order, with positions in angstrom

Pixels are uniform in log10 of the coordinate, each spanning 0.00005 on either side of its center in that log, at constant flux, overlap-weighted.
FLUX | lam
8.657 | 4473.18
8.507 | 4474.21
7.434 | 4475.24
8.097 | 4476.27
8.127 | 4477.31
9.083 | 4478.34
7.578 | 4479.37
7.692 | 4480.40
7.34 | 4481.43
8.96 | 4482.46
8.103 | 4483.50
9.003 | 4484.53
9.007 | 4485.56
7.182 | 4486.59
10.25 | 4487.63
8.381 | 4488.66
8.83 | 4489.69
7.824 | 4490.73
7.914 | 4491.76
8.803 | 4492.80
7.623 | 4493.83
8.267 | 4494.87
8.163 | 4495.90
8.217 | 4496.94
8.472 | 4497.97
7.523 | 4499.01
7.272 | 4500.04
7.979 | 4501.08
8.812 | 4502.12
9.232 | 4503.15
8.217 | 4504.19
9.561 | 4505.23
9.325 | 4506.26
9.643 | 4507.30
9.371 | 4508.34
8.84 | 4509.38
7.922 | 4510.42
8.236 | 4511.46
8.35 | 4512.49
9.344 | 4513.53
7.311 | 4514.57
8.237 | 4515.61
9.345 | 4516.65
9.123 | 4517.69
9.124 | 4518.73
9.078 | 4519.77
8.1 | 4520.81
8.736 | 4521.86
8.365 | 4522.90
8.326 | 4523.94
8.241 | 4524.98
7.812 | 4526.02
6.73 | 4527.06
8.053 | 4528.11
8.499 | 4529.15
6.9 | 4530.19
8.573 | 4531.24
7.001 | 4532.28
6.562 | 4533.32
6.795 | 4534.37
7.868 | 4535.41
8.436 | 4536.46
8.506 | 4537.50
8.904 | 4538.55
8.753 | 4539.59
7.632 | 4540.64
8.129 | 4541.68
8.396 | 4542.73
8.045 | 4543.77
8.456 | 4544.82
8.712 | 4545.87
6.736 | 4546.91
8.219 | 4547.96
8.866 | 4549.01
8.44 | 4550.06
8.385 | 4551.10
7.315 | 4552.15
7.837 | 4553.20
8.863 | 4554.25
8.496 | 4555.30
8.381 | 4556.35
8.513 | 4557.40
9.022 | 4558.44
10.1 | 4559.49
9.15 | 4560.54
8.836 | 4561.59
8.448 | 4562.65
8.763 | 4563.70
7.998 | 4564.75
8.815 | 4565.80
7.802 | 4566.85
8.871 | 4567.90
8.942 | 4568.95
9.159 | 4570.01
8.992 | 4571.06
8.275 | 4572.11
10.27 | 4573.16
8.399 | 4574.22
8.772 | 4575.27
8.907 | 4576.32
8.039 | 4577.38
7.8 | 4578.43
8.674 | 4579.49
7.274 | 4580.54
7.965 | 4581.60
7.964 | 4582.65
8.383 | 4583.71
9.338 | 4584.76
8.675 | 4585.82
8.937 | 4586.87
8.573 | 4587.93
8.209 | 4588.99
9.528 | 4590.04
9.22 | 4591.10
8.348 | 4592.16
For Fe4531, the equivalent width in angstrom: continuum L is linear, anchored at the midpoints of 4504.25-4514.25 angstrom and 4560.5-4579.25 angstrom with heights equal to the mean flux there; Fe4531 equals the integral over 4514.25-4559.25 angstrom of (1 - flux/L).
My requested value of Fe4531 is 3.0 angstrom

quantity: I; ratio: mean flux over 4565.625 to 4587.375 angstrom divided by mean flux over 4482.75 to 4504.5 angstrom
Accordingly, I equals 1.0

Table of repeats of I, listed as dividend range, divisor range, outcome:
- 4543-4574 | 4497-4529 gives 1.01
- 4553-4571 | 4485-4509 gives 1.02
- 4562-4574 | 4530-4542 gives 1.11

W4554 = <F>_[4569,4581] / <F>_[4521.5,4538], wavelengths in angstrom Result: 1.1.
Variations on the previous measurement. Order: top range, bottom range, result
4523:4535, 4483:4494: 0.90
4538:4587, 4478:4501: 1.03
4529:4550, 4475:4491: 0.96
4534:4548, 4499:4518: 0.94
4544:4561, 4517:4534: 1.05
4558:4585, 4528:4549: 1.08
